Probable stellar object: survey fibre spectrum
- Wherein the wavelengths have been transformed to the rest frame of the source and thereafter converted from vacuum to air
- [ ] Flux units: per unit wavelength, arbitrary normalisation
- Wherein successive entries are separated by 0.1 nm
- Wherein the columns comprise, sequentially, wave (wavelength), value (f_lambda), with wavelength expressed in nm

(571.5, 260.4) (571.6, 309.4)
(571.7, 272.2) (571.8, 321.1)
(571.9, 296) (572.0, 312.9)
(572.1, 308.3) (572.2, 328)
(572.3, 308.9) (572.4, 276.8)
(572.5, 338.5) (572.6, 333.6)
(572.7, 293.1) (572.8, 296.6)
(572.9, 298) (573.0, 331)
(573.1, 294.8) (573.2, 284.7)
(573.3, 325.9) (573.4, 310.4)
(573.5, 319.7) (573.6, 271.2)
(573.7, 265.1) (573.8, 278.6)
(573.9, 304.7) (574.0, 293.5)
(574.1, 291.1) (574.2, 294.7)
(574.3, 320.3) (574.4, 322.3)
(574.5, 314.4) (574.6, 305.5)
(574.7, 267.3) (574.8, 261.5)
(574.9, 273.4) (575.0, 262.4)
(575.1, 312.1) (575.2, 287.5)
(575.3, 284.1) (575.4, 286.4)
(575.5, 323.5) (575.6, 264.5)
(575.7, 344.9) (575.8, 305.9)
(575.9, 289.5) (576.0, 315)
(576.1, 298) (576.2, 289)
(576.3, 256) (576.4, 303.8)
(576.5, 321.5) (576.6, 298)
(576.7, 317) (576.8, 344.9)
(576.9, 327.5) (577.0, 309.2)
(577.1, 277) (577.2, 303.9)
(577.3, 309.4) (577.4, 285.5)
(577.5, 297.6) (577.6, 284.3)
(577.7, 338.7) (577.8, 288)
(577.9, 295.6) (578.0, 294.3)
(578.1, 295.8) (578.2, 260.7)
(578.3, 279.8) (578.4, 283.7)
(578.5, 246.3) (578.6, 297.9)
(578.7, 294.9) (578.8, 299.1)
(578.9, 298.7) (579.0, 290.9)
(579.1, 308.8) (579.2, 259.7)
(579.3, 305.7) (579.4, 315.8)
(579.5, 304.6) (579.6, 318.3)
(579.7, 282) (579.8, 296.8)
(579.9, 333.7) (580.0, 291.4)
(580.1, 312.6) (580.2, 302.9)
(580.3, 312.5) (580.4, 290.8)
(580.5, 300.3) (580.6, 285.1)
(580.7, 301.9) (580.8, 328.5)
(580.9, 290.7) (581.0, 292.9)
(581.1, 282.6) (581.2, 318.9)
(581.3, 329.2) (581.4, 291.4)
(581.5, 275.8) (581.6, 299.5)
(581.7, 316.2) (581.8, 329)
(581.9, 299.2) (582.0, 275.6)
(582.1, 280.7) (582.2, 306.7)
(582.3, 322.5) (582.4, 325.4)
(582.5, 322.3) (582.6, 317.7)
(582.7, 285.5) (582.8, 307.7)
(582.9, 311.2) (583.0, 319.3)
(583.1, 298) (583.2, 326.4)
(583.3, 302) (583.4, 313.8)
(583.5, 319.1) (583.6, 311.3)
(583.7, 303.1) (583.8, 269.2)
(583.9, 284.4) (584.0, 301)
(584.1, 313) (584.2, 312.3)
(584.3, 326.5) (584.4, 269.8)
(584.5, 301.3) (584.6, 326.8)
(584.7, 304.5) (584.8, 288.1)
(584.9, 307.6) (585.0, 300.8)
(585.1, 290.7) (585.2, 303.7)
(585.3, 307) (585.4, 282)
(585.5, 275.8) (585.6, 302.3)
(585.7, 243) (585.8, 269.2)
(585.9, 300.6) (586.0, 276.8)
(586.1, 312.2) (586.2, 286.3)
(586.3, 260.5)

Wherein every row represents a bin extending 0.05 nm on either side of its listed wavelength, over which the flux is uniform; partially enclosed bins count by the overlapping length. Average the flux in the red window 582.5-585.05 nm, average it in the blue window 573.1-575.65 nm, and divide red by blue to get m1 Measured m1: 1.04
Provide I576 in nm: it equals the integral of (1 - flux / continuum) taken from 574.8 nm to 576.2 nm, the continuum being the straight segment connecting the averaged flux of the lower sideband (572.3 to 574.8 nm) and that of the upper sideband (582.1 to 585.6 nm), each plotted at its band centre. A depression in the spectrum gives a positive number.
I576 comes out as 0.03 nm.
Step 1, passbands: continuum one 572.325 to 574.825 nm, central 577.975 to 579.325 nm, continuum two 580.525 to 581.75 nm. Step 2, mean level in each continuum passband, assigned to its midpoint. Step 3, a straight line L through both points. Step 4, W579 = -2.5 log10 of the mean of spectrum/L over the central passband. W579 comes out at 0.05 mag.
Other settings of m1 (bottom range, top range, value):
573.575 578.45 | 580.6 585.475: 1.03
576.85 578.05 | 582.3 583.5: 1.04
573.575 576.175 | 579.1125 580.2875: 1.03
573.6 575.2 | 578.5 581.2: 1.03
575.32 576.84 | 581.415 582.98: 1.01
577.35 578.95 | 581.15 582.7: 1.06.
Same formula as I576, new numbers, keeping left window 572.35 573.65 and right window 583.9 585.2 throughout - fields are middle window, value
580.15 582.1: 0.019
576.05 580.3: 0.086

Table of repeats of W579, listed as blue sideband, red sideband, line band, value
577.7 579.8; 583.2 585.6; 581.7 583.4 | -0.04 mag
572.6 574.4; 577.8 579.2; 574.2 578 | -0.02 mag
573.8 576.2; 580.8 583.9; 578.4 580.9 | 0.01 mag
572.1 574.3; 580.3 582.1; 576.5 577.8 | -0.02 mag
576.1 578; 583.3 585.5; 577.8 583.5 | 0.00 mag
